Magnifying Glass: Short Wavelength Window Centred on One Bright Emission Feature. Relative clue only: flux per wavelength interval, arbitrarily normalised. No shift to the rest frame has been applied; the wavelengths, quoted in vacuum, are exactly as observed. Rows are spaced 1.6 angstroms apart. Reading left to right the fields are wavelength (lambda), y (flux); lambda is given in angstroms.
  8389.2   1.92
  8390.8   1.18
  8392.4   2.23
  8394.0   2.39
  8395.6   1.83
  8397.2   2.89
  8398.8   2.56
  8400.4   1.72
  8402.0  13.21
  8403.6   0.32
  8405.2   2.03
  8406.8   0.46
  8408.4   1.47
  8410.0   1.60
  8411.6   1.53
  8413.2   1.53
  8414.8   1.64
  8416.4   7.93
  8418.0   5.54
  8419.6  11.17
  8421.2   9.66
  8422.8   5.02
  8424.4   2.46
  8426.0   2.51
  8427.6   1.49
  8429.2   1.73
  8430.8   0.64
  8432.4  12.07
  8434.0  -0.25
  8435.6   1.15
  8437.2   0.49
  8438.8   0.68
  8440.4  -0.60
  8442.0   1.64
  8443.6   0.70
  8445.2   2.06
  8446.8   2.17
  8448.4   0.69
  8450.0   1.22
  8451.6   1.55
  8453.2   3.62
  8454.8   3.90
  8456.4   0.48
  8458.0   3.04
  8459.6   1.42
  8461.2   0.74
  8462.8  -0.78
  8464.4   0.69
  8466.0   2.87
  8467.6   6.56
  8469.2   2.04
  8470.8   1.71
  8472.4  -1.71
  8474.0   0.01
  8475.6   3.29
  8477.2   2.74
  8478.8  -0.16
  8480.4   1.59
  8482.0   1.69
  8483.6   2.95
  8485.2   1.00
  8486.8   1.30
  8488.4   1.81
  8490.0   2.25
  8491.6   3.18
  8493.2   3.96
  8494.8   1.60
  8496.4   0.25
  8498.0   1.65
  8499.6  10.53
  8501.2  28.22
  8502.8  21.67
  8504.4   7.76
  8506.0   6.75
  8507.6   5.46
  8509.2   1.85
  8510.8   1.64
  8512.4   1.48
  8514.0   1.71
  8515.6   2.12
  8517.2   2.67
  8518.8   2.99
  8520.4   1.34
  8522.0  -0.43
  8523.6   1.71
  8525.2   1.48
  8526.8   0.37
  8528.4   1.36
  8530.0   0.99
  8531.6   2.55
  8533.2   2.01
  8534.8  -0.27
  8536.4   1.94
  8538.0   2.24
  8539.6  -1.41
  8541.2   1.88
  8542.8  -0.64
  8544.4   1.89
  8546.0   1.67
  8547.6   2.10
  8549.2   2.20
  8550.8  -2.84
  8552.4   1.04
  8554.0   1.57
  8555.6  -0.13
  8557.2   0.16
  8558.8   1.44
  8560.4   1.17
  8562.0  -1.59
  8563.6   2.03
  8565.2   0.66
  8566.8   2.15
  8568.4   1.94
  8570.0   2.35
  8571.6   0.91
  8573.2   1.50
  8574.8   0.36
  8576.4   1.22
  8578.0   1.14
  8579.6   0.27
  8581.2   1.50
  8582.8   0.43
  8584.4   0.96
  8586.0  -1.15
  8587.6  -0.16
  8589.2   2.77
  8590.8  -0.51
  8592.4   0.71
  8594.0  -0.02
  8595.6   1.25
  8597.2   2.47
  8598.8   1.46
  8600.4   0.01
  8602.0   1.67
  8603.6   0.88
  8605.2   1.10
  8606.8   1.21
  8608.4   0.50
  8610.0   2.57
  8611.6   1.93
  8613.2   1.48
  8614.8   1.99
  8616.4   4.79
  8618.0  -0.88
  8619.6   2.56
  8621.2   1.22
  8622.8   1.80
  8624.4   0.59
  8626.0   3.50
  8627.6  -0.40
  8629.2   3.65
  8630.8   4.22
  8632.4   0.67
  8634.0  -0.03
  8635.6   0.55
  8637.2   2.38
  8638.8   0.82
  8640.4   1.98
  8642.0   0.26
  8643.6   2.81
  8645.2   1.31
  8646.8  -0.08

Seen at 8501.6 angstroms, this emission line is [O III] 5007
